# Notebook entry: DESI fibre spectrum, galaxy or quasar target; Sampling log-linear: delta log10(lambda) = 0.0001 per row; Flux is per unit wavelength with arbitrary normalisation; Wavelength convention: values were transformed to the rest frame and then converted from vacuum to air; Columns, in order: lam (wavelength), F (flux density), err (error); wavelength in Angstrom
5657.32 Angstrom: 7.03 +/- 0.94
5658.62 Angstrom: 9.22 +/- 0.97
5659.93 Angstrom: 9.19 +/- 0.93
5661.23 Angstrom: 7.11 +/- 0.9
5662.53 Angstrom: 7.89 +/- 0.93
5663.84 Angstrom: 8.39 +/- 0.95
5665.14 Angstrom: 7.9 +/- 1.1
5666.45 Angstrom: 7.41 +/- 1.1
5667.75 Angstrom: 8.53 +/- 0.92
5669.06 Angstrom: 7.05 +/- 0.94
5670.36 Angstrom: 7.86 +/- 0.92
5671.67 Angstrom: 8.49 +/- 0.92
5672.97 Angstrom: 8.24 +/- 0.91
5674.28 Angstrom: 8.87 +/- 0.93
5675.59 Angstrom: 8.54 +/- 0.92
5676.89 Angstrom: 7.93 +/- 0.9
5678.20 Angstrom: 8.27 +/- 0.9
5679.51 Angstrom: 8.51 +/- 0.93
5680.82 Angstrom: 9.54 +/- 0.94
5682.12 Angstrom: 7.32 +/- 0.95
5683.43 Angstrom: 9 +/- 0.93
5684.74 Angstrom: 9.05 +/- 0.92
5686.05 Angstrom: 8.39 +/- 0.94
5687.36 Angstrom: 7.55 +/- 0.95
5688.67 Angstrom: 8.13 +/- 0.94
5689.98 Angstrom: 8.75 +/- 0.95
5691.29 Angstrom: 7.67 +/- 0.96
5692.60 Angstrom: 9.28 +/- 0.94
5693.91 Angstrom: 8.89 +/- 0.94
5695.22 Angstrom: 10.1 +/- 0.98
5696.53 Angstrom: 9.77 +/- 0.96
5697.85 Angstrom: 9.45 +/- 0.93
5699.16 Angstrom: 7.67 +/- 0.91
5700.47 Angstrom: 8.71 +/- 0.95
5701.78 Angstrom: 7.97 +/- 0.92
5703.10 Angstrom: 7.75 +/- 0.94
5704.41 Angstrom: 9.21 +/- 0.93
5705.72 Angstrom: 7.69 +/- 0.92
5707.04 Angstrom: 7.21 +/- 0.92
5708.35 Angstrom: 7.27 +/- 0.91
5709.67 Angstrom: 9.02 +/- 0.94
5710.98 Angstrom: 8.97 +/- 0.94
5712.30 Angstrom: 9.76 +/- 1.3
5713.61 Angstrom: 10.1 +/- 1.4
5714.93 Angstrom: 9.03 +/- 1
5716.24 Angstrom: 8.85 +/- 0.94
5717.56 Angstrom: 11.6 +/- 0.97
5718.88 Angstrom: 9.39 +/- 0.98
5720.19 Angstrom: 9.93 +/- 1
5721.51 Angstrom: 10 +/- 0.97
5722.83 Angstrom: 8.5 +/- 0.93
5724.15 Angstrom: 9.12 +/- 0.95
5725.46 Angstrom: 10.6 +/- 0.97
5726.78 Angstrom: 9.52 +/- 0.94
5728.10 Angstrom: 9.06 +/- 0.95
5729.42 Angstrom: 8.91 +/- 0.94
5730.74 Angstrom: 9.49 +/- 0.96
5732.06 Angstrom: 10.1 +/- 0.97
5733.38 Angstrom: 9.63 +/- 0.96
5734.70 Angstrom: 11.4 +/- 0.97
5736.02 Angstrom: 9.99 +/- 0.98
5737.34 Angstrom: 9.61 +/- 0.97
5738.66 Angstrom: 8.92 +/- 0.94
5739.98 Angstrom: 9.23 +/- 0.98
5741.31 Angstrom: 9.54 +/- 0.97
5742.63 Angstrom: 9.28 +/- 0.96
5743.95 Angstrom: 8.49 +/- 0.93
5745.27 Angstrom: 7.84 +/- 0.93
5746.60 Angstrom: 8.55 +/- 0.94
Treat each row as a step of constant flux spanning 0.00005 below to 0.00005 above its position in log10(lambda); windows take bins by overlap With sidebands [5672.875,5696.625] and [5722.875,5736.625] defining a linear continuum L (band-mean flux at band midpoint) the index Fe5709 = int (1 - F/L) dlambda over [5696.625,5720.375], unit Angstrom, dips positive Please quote 0.9 Angstrom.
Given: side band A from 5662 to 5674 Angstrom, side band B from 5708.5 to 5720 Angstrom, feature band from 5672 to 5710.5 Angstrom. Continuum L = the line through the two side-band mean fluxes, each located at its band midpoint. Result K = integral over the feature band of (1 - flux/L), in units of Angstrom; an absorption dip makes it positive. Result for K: 1.2 Angstrom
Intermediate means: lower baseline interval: 8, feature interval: 8.48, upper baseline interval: 9.5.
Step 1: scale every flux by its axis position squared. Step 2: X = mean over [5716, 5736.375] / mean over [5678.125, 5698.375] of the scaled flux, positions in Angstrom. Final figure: 1.13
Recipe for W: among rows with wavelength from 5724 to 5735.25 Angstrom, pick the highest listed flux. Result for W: 11.4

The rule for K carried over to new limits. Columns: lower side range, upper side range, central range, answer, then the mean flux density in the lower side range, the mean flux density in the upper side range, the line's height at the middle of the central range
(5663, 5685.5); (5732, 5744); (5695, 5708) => 0.57 Angstrom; 8.29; 9.65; 8.87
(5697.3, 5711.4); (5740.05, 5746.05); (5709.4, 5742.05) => -4.04 Angstrom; 8.25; 8.82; 8.56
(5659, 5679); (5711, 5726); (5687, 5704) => 0.64 Angstrom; 8.13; 9.68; 8.96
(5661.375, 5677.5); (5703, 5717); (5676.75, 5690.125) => -0.21 Angstrom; 8.06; 8.68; 8.28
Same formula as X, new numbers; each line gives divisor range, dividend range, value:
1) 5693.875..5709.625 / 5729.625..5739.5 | 1.17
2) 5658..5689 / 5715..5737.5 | 1.20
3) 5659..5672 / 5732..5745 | 1.23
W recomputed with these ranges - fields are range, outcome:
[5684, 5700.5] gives 10.1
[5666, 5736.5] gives 11.6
